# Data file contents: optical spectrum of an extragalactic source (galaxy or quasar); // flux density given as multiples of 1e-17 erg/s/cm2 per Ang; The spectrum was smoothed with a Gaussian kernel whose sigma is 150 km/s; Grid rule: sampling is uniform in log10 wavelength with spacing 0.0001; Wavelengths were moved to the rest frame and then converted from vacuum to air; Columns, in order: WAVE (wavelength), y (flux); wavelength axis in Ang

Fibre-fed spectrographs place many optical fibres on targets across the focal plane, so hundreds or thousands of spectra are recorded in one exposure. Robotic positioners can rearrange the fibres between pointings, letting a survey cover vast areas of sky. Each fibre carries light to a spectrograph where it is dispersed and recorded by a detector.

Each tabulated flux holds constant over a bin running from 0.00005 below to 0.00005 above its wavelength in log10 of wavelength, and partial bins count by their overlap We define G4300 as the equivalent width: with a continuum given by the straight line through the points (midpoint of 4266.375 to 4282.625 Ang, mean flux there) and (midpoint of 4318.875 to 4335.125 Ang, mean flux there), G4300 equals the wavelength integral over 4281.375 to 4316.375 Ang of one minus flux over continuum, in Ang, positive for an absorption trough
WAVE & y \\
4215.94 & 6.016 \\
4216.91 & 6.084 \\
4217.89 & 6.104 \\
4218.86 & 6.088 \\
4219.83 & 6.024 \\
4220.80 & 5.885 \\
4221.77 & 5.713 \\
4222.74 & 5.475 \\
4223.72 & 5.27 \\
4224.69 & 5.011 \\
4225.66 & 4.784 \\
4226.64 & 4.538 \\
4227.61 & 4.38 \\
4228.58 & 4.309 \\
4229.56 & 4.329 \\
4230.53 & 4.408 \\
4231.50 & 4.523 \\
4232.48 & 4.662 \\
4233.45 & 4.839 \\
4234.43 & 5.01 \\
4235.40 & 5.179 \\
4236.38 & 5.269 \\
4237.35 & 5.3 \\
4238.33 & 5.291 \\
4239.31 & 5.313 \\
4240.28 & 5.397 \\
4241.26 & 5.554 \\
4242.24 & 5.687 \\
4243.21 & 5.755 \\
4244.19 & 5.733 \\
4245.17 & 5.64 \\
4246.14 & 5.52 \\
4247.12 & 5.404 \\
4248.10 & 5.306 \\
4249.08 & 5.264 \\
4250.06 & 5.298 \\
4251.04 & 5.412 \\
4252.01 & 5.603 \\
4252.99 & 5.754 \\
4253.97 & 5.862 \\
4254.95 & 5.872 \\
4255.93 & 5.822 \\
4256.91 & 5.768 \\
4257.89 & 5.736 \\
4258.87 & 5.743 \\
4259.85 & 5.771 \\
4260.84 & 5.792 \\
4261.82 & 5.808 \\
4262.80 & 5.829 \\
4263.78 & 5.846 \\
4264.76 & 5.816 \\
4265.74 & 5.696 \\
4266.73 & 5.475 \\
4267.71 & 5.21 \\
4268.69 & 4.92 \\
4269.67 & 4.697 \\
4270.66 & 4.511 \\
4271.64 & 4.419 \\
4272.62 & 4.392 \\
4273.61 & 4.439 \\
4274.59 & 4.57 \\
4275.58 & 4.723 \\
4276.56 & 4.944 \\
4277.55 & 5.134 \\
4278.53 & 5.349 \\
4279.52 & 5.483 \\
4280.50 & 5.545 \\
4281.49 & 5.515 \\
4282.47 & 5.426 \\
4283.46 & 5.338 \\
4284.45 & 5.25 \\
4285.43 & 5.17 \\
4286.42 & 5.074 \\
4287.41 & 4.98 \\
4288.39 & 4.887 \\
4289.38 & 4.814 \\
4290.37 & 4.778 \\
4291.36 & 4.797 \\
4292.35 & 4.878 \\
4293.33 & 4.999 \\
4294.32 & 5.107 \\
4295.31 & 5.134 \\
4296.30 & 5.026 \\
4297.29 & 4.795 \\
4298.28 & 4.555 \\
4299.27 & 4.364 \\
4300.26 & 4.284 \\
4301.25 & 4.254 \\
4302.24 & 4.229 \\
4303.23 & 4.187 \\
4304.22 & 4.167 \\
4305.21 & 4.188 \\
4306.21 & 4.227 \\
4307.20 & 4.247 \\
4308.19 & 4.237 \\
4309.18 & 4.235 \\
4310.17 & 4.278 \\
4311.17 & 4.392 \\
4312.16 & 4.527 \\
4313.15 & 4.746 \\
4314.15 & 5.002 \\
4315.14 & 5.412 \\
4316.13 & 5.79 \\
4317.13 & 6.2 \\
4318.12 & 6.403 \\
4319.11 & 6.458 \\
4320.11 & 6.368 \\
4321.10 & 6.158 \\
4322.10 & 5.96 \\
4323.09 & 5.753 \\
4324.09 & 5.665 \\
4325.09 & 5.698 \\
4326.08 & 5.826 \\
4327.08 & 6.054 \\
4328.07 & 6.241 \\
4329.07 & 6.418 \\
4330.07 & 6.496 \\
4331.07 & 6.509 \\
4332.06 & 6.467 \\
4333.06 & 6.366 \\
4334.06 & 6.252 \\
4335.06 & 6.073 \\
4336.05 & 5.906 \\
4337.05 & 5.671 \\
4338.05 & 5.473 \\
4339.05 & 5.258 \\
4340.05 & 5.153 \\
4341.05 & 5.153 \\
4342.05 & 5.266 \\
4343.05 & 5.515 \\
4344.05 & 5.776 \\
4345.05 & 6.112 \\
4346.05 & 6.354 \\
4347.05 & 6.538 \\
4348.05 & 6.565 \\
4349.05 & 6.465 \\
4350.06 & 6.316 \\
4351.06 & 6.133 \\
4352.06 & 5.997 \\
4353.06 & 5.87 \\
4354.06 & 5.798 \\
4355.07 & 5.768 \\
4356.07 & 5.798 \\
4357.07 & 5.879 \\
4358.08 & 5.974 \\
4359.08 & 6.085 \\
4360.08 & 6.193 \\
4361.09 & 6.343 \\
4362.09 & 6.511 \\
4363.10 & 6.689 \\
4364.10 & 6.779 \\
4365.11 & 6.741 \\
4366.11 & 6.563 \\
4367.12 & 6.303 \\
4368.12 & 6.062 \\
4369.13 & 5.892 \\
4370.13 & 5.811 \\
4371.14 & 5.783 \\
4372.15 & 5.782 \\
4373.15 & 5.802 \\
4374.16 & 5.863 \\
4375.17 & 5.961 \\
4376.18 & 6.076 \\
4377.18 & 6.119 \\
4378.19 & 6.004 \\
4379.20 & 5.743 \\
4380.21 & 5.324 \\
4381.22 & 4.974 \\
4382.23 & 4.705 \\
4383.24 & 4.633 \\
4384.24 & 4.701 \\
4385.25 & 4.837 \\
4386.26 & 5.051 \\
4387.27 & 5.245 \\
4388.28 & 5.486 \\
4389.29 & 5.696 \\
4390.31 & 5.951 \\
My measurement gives 4.8 Ang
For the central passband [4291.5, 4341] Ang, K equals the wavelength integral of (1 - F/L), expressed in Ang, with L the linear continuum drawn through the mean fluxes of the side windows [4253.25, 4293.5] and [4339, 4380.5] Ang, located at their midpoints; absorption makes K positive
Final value 2.9 Ang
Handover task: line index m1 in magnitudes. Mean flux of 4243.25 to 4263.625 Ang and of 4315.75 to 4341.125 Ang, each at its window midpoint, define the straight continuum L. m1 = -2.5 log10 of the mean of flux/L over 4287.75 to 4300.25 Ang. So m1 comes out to 0.208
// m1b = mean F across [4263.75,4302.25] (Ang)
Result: 4.97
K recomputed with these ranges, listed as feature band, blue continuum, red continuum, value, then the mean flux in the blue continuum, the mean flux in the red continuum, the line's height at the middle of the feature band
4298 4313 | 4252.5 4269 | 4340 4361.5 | 3.9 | 5.7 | 5.97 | 5.83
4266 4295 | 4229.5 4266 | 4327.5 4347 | 3.2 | 5.46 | 5.93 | 5.63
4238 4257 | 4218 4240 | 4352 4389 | -1.4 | 5.09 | 5.81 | 5.19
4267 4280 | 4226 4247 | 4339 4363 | 1.3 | 5.08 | 5.98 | 5.37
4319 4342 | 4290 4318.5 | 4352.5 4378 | -2.8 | 4.73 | 6.1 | 5.32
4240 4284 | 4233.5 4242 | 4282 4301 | -2.4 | 5.27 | 4.92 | 5.11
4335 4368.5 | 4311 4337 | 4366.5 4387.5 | -1.8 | 5.91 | 5.57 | 5.73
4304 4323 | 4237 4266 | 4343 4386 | 2.2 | 5.62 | 5.93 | 5.79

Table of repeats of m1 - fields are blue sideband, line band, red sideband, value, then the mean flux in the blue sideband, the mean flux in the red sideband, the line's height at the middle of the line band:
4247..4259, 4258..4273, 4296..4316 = 0.00 mag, 5.61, 4.49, 5.34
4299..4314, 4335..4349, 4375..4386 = -0.20 mag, 4.32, 5.35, 4.81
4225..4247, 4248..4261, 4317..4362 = -0.08 mag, 5.07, 6.02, 5.24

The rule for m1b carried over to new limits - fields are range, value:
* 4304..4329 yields 5.32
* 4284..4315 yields 4.65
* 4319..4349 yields 5.98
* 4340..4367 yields 6.1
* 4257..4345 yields 5.28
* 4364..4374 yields 6.12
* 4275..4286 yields 5.25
